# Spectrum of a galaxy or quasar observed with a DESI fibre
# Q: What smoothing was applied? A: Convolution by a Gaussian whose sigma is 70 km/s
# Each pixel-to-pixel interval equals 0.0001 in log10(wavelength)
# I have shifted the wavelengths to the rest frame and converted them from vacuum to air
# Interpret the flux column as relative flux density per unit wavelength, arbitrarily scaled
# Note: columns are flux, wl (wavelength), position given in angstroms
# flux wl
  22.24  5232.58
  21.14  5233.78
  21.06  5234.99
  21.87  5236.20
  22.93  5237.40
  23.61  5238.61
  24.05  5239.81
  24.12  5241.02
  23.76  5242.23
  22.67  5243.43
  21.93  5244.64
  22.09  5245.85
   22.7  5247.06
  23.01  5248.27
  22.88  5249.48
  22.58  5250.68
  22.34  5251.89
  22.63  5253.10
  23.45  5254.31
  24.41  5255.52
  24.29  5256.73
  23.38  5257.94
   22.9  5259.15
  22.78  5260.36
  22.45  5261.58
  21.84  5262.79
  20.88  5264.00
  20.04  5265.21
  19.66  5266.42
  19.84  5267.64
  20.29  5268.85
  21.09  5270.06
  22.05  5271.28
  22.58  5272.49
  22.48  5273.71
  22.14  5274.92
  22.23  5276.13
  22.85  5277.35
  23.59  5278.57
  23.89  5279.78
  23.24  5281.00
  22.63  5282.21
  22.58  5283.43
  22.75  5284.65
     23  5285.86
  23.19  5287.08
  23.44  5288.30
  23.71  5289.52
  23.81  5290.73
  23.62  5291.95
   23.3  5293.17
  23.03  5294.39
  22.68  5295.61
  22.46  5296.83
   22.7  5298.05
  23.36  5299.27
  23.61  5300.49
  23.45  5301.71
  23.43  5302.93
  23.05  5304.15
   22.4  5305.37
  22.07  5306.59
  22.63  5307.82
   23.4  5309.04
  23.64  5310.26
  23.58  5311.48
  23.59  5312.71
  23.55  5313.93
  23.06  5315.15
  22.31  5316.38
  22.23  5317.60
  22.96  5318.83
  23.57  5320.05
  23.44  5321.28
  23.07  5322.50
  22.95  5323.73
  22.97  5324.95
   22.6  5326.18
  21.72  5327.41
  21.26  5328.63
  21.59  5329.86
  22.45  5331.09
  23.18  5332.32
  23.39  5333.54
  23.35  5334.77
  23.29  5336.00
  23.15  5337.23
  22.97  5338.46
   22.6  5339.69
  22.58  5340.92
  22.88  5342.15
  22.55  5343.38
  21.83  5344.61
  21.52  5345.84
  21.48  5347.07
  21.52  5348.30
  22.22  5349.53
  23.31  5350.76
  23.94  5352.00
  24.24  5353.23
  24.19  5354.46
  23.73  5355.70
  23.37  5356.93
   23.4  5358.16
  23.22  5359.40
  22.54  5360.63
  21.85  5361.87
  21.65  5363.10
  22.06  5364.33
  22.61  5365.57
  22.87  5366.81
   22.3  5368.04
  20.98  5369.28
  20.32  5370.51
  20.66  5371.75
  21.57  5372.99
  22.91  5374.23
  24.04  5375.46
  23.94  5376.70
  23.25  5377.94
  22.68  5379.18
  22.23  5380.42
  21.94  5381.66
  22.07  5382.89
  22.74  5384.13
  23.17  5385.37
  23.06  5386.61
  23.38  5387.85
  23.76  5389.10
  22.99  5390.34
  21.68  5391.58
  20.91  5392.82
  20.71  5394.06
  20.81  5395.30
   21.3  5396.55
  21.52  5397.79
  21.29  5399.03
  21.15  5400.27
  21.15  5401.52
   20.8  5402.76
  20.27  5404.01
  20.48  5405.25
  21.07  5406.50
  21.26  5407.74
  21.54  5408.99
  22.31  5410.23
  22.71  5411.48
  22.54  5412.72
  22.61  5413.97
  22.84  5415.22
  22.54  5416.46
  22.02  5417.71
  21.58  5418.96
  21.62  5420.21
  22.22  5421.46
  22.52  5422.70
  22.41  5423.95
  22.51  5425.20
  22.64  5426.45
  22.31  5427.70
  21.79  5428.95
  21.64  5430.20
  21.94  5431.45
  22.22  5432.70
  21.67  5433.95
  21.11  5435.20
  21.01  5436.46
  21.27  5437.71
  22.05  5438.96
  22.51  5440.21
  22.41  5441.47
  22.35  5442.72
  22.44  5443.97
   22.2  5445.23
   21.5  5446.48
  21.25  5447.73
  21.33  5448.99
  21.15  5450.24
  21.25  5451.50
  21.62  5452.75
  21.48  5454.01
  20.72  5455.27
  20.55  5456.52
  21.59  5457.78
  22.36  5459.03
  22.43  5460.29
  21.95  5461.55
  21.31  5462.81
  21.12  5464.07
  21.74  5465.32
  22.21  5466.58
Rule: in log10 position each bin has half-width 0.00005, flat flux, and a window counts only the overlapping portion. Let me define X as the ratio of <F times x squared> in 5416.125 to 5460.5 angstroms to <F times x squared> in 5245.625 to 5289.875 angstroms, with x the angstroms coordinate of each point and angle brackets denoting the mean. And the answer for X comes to 1.03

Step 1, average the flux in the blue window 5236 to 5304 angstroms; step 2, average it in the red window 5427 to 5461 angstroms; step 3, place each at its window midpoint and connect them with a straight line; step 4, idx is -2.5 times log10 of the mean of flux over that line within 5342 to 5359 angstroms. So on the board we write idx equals -0.030 mag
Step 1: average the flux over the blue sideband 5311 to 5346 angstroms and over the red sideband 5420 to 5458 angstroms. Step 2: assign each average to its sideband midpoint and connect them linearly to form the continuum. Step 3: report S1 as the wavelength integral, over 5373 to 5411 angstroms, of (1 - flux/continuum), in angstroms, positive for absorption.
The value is 0.3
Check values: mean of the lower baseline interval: 22.8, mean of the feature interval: 22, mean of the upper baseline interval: 21.8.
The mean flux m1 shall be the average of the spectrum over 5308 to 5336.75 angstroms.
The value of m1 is 22.9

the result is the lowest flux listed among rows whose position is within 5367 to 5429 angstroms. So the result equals 20.27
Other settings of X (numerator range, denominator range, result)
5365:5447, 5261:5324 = 1.01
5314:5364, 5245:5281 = 1.05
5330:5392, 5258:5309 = 1.03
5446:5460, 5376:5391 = 0.96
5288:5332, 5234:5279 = 1.05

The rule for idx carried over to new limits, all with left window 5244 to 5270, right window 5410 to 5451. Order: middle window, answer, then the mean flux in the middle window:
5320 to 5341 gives -0.031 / 22.8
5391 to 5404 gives 0.049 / 21.1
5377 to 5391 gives -0.038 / 22.9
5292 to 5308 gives -0.039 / 23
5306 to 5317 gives -0.046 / 23.1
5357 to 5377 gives -0.011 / 22.3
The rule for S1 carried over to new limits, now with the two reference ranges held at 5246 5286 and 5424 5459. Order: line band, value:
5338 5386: -1.13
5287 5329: -1.49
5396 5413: 0.40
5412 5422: -0.19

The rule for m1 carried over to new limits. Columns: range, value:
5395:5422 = 21.6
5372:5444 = 22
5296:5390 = 22.8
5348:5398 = 22.5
